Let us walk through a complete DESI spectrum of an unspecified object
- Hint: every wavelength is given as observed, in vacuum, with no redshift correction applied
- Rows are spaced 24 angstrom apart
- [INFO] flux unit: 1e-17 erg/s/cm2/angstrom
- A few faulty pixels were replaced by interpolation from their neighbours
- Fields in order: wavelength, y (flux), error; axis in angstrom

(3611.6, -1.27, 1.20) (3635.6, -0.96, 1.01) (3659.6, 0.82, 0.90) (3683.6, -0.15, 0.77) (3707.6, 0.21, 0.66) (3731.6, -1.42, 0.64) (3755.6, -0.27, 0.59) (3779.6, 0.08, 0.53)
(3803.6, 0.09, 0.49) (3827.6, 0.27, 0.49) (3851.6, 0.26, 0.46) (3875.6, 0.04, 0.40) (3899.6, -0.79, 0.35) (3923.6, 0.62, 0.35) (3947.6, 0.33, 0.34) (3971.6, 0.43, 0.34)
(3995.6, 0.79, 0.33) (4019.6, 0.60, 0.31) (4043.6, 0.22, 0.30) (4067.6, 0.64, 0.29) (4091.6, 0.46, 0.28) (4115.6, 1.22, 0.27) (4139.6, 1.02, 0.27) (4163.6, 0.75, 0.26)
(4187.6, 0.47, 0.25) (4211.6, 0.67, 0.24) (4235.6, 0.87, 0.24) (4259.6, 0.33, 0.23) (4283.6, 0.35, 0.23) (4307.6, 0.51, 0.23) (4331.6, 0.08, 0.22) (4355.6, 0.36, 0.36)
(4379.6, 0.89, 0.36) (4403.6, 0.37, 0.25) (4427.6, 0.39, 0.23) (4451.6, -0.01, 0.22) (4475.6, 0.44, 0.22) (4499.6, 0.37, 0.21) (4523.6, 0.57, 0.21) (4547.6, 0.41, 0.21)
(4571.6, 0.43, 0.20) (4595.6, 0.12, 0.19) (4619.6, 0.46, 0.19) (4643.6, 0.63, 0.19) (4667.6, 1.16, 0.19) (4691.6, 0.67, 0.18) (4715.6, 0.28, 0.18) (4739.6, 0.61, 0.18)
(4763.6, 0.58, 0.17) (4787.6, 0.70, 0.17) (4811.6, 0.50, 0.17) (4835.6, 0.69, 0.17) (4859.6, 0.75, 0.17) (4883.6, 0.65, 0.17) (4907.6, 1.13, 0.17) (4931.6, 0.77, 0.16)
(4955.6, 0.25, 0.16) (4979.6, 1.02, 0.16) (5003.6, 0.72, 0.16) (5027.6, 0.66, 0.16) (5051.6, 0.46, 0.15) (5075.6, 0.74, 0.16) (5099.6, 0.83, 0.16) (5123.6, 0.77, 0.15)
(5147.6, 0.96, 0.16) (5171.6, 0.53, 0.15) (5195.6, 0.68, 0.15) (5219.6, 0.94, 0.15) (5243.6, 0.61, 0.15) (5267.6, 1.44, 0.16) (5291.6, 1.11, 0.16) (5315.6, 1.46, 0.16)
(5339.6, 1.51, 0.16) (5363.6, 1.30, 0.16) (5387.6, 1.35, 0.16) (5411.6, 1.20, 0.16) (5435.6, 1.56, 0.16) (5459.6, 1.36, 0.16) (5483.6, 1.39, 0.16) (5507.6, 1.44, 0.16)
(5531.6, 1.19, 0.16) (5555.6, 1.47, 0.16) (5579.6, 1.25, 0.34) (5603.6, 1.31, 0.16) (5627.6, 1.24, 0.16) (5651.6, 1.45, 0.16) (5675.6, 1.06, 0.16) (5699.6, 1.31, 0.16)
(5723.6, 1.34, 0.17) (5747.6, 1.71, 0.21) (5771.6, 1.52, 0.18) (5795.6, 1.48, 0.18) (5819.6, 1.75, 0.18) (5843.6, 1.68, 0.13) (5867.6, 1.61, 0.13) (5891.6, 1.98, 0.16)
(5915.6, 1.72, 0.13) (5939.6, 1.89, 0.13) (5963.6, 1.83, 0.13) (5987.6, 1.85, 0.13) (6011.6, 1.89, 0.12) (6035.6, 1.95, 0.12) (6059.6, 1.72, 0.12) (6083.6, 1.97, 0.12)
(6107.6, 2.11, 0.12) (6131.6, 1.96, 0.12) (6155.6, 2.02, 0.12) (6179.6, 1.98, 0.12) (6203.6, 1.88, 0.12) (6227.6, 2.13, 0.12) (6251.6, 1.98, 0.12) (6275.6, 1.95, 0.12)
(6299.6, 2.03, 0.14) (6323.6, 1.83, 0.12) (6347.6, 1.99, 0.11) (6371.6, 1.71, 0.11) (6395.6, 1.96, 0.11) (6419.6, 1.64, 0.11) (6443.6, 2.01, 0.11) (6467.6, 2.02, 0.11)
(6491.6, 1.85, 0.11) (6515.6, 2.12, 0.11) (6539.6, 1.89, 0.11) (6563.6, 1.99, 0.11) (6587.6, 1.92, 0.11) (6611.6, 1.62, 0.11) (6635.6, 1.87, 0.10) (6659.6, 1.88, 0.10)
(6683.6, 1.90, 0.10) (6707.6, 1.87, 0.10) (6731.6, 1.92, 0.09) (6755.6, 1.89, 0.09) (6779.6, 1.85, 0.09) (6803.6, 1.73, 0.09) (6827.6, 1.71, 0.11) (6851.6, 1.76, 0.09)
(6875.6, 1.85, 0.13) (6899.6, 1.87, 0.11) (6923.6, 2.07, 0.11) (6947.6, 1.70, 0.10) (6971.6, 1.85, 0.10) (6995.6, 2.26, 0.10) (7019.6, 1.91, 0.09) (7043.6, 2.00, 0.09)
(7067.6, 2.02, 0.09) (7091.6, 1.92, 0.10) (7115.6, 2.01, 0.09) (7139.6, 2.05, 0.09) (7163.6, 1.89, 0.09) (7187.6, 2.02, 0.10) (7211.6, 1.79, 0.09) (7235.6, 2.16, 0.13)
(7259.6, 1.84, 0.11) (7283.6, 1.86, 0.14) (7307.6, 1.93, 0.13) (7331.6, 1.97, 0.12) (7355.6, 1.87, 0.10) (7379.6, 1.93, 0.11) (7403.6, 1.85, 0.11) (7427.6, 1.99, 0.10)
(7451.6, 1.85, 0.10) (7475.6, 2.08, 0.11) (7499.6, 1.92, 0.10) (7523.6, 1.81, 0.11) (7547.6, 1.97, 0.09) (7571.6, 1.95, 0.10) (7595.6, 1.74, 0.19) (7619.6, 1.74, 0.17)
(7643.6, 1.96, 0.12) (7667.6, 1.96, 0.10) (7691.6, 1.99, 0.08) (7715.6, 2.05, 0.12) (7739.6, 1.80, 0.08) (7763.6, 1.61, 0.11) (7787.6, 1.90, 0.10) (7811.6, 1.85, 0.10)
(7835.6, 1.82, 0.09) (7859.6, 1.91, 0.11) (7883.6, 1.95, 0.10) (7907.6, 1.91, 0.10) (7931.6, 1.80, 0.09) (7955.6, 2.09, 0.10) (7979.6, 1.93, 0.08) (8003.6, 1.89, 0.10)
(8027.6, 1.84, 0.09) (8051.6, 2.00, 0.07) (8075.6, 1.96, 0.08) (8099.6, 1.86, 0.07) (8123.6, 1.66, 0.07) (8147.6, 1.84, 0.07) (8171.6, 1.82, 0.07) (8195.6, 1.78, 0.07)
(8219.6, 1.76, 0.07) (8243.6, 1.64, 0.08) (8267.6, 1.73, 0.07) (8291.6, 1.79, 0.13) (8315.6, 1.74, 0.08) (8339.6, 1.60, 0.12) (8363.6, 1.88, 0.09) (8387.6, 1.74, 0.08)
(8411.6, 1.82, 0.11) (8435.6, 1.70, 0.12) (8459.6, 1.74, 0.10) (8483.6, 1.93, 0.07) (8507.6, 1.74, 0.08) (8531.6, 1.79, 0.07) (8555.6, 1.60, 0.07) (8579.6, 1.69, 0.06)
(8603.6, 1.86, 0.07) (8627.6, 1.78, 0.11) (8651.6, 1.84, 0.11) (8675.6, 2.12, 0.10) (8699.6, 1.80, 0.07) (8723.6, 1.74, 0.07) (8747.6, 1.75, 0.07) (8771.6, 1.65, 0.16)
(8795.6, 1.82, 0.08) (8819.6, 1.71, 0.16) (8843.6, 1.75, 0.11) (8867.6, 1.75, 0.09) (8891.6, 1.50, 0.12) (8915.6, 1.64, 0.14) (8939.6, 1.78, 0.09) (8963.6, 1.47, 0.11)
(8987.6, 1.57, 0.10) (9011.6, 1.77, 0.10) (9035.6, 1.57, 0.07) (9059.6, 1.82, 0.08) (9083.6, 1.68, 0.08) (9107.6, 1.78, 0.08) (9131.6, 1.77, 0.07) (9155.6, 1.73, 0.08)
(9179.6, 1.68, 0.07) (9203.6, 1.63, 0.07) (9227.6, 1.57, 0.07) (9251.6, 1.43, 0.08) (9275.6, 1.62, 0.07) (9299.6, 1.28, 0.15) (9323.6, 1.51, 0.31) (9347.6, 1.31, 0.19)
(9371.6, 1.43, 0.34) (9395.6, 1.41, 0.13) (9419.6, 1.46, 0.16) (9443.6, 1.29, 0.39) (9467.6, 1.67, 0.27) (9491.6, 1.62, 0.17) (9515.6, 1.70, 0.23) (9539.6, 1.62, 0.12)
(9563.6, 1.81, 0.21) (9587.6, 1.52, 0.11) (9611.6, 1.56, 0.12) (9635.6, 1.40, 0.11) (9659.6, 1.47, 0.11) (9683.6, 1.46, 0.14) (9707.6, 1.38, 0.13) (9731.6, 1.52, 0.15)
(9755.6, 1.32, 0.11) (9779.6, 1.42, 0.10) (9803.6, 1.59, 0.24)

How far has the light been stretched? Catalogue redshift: 0.318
